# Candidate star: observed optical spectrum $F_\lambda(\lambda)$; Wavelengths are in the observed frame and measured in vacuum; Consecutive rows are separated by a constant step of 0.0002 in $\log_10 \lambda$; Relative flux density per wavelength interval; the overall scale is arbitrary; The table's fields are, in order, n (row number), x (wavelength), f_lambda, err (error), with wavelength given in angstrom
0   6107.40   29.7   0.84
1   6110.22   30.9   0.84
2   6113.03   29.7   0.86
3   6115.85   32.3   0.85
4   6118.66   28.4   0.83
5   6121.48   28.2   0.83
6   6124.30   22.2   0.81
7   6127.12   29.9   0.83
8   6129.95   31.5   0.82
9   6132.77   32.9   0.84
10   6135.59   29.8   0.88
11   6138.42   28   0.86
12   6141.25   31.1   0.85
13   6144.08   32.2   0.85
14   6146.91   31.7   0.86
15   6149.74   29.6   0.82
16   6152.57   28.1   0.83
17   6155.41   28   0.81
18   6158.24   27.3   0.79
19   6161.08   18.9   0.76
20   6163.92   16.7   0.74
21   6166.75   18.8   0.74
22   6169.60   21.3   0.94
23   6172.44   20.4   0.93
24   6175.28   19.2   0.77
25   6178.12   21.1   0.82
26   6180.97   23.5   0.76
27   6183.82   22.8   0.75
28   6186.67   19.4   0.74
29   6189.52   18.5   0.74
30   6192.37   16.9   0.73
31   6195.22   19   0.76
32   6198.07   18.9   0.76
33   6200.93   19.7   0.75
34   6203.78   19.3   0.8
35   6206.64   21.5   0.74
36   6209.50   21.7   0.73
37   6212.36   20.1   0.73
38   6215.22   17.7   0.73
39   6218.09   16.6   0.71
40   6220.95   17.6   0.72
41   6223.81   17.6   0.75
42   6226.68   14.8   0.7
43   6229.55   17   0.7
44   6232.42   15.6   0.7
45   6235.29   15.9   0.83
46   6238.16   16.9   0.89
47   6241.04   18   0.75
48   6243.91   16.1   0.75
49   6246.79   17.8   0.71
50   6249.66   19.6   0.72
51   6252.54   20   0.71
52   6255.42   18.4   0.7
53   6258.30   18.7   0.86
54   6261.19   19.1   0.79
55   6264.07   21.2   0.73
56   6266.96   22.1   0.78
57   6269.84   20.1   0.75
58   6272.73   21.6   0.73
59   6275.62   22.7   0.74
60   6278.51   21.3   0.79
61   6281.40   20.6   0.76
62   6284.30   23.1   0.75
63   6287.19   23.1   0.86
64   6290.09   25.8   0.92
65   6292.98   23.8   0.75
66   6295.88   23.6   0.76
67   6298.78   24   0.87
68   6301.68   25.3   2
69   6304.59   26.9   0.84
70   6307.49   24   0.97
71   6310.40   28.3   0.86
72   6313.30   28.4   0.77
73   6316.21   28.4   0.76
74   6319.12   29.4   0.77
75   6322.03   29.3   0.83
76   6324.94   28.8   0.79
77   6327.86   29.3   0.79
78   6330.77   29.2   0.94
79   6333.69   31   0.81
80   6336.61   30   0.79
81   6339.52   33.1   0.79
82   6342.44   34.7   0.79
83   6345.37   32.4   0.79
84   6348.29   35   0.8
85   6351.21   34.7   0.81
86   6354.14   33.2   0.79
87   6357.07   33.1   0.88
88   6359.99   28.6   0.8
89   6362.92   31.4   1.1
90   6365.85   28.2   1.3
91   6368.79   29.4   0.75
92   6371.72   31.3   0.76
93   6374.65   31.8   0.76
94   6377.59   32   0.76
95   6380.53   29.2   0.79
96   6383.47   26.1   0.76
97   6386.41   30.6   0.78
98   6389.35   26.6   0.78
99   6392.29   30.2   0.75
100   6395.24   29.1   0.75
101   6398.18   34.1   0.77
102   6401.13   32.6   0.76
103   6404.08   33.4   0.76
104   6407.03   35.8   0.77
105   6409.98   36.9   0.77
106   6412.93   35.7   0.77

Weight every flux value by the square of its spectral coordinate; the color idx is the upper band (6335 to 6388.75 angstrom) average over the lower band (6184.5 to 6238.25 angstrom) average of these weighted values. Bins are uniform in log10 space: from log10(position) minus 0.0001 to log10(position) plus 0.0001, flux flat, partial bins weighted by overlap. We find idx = 1.80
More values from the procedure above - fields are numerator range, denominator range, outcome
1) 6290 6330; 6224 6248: 1.66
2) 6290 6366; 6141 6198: 1.35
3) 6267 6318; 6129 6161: 0.86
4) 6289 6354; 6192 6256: 1.65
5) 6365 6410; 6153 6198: 1.59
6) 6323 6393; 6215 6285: 1.70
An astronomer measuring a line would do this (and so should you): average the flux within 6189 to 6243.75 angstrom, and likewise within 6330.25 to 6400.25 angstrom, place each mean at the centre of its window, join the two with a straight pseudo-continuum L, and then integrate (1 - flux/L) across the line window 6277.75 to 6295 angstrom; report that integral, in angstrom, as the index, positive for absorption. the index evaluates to 0.8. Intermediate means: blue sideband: 18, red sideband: 31.1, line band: 23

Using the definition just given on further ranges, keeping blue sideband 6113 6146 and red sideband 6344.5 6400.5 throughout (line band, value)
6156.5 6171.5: 4.58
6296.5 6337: 3.64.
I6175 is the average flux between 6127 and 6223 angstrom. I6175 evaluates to 23.1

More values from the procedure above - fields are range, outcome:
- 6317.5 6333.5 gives 29.3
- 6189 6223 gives 19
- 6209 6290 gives 19.2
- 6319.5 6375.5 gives 31.3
